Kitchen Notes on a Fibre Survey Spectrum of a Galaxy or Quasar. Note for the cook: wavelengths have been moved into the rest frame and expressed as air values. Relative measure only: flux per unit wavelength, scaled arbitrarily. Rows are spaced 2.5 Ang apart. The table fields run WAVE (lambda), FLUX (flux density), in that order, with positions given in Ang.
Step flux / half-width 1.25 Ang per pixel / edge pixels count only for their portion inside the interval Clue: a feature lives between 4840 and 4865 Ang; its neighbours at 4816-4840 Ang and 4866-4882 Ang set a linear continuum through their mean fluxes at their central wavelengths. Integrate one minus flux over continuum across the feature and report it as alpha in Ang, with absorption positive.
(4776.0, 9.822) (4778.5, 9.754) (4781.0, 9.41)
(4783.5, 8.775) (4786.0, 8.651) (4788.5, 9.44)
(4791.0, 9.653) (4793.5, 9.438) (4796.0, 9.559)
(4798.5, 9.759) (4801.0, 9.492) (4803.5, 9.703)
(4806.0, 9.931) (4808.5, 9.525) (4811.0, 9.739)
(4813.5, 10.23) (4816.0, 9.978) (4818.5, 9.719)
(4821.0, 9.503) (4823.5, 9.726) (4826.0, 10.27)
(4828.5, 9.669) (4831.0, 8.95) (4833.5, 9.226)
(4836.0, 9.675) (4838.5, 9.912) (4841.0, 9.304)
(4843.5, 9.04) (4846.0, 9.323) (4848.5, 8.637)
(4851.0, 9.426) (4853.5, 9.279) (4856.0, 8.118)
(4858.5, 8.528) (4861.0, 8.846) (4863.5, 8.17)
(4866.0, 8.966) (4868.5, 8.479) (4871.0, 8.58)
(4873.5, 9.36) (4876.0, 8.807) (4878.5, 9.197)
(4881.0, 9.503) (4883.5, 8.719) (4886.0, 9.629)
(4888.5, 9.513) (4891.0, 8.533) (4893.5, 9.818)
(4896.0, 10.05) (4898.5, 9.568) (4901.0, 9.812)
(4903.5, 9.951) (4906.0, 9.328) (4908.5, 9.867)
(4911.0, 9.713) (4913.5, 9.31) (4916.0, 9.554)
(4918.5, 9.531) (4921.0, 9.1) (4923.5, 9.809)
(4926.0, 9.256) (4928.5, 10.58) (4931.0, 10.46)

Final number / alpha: 1.1 Ang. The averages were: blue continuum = 9.64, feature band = 8.86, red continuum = 8.98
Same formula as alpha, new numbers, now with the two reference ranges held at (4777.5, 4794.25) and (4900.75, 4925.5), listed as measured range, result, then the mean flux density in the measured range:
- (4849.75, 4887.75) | 2.3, 8.92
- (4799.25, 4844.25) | -1.3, 9.65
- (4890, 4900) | 0.0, 9.52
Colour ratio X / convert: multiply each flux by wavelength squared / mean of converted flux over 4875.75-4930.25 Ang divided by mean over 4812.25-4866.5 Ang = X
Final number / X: 1.05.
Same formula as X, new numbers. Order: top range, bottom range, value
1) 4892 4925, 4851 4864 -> 1.13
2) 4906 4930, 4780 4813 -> 1.07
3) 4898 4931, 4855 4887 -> 1.11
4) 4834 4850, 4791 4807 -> 0.98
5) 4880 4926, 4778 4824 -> 1.04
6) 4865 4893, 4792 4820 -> 0.96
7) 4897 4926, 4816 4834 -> 1.03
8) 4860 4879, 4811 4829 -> 0.91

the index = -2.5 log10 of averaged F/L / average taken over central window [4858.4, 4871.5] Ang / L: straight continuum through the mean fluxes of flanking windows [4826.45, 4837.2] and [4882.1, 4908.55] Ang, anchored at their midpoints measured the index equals 0.11 mag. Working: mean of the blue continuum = 9.44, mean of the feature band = 8.6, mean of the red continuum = 9.51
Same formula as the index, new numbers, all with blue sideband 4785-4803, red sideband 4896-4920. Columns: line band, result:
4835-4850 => 0.03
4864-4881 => 0.08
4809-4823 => -0.04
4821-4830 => -0.03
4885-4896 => 0.02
